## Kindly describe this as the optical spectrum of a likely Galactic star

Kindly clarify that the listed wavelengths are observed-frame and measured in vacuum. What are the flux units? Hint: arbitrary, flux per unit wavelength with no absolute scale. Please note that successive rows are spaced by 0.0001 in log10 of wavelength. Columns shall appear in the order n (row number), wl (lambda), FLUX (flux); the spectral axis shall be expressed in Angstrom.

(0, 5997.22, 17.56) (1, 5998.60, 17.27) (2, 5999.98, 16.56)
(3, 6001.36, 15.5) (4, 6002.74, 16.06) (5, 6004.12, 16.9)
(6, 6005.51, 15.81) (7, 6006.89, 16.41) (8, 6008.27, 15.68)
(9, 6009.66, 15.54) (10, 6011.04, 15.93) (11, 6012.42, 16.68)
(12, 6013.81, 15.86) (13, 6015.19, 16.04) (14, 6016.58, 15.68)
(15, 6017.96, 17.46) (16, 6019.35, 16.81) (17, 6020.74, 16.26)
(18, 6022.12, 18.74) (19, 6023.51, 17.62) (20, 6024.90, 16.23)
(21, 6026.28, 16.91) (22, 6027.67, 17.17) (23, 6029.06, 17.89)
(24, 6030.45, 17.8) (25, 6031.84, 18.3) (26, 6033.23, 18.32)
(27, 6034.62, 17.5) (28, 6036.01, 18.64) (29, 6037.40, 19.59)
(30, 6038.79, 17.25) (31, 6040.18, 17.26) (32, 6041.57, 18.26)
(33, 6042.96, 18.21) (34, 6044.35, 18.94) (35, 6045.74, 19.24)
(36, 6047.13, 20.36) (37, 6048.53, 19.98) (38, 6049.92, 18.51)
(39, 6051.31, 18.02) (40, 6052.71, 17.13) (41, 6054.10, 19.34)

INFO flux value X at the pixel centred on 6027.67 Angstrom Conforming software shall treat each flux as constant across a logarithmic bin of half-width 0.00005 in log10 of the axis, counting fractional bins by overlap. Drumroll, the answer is 17.17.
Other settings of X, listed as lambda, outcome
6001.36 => 15.5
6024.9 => 16.23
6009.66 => 15.54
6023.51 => 17.62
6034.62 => 17.5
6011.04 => 15.93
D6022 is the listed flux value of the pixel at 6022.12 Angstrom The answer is 18.74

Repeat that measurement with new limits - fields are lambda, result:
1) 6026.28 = 16.91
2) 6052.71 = 17.13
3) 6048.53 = 19.98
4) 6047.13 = 20.36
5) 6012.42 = 16.68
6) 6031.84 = 18.3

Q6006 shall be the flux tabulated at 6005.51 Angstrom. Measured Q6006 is 15.81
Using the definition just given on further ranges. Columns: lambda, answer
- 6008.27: 15.68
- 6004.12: 16.9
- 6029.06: 17.89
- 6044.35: 18.94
